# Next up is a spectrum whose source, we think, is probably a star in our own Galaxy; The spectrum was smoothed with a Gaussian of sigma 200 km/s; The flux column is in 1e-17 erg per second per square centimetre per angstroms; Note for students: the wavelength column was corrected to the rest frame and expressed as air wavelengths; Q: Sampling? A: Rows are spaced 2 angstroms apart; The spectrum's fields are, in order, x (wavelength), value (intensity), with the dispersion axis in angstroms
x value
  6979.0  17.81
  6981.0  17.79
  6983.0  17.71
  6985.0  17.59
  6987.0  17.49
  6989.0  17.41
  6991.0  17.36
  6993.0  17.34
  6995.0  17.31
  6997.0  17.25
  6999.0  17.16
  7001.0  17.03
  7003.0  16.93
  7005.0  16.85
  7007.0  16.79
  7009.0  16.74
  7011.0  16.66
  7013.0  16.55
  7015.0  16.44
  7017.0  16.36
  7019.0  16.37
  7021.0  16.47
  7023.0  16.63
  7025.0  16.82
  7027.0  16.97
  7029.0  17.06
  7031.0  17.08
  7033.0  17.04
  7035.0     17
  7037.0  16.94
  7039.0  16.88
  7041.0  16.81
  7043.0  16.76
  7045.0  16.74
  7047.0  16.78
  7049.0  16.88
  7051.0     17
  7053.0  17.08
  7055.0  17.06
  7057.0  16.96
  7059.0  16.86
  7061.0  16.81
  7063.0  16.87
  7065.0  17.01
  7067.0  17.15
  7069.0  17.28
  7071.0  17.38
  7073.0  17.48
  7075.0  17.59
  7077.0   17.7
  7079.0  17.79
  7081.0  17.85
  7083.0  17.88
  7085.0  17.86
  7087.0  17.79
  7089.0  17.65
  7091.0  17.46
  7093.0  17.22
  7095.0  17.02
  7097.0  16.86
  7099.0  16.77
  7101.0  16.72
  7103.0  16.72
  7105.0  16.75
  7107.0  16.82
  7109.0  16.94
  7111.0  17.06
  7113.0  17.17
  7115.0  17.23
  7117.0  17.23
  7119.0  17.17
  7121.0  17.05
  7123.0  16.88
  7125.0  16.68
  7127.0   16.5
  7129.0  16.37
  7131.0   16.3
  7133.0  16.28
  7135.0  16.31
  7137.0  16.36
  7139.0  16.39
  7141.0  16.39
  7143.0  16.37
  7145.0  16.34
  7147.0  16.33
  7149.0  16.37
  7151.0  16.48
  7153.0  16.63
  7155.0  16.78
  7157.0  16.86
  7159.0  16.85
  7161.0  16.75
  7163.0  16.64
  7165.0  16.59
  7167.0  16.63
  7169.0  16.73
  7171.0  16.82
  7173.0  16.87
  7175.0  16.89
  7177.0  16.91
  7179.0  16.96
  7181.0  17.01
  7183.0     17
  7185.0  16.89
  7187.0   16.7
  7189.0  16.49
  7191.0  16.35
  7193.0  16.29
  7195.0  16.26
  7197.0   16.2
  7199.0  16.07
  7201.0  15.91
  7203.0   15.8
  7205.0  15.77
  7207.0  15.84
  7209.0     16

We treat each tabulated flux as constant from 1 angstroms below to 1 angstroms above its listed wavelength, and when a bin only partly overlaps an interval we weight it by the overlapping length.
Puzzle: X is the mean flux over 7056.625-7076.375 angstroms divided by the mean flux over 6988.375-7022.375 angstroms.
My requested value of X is 1.0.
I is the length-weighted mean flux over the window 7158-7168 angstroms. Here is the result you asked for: 16.7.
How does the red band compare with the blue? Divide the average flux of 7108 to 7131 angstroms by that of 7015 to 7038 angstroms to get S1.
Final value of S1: 1.0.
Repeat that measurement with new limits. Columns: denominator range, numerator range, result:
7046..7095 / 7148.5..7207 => 0.96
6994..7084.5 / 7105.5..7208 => 0.98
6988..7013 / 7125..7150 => 0.96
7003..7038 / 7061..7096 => 1.04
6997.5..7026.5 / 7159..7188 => 1.01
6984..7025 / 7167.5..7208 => 0.97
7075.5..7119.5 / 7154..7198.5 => 0.97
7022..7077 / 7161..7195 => 0.98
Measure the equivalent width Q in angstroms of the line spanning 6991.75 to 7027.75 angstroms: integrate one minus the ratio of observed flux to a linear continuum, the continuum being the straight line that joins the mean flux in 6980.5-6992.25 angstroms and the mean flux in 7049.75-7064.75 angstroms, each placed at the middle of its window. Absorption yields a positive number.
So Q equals 1.1 angstroms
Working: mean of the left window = 17.5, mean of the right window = 17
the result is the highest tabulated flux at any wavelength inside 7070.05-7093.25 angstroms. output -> 17.88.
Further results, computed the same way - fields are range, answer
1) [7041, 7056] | 17.08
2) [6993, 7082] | 17.85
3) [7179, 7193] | 17.01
